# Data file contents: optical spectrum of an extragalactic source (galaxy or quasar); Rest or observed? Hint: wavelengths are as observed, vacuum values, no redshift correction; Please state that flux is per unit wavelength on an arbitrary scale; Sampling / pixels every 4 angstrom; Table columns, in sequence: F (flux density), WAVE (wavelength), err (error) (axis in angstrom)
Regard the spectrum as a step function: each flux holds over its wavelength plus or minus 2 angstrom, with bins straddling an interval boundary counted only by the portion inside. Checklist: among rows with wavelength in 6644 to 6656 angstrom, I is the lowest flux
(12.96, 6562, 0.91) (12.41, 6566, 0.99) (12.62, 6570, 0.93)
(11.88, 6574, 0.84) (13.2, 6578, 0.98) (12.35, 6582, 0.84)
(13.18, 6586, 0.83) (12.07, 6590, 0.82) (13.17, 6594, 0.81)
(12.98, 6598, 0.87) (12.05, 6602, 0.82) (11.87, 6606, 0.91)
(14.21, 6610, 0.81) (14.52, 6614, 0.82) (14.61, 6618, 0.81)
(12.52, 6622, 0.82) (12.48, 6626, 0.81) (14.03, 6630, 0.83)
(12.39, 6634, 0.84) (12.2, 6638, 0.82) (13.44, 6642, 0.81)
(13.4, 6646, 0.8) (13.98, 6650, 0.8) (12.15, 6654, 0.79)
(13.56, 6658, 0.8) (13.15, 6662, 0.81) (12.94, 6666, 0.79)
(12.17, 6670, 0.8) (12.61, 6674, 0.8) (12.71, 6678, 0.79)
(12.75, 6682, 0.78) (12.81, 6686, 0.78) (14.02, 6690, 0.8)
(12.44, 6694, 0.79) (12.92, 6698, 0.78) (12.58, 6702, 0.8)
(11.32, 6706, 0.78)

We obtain 12.15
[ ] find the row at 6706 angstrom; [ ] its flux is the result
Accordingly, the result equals 11.32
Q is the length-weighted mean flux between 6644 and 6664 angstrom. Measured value 13.2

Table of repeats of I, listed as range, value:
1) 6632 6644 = 12.2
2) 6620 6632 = 12.48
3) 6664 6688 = 12.17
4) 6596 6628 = 11.87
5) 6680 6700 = 12.44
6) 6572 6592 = 11.88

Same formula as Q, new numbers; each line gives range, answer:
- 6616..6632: 13.4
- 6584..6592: 12.6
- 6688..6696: 13.2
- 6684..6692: 13.4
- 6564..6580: 12.5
